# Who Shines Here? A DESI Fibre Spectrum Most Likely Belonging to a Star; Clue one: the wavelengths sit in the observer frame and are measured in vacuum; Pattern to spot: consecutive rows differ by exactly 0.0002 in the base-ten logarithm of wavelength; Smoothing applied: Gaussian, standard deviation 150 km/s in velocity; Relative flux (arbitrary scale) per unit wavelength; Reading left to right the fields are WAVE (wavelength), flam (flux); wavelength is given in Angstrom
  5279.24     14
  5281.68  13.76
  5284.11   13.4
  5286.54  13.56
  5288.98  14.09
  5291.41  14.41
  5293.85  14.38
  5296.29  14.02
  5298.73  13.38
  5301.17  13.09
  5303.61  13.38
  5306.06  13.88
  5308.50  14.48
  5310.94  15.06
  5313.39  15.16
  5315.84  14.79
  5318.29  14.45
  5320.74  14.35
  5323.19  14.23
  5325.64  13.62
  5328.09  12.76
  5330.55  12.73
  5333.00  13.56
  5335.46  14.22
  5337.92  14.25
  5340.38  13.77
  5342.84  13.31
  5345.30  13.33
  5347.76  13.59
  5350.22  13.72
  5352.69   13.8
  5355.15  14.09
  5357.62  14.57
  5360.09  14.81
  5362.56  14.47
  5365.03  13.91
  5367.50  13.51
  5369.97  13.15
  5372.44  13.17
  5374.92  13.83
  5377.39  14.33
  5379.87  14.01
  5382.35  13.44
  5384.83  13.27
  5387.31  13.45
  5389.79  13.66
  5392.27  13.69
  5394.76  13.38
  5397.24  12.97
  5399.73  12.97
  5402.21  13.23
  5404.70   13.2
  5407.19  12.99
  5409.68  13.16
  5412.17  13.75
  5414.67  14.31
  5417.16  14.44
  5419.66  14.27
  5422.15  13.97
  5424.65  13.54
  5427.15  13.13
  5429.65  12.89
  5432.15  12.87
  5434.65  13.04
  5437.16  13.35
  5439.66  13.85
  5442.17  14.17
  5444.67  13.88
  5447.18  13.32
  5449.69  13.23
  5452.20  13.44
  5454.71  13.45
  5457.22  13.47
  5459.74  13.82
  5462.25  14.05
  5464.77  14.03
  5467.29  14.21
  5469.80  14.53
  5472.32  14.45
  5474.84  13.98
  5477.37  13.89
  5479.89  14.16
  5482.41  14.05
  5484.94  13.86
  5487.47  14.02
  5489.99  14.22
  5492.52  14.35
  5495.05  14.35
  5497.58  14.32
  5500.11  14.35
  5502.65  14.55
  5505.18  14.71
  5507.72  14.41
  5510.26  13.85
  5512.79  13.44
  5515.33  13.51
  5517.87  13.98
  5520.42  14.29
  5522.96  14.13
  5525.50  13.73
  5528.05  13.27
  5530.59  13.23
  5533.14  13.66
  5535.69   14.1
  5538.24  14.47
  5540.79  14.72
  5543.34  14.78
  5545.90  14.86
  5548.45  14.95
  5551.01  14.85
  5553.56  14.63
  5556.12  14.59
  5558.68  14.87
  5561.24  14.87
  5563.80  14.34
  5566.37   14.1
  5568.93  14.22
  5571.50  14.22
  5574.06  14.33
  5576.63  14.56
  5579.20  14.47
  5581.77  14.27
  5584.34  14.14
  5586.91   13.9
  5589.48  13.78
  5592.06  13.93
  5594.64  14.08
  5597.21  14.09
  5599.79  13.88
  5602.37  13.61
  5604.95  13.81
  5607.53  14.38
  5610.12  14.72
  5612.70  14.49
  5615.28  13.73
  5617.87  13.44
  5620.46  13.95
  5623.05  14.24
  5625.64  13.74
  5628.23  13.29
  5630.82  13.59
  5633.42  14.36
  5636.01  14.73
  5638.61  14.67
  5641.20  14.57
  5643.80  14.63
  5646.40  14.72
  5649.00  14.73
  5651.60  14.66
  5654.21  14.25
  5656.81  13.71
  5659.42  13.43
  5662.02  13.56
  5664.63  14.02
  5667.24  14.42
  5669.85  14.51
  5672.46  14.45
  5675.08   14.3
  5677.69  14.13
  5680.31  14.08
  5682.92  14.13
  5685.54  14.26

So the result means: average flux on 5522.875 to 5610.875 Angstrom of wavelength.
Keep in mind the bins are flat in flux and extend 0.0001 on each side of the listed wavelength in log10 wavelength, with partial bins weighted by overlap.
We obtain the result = 14.2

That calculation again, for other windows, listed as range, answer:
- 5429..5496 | 13.8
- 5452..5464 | 13.7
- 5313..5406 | 13.7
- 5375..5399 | 13.6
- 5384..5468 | 13.5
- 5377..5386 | 13.7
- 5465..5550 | 14.2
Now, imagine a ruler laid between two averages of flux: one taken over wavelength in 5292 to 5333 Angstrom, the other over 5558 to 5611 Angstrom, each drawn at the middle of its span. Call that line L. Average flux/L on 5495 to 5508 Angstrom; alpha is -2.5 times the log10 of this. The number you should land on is -0.02 mag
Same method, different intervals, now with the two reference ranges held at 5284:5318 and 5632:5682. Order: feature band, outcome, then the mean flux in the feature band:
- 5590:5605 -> 0.03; 13.9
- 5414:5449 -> 0.04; 13.6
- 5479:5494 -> 0.01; 14.1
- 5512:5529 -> 0.04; 13.8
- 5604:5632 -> 0.03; 13.9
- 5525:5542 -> 0.03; 13.9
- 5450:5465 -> 0.04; 13.7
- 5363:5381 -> 0.03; 13.7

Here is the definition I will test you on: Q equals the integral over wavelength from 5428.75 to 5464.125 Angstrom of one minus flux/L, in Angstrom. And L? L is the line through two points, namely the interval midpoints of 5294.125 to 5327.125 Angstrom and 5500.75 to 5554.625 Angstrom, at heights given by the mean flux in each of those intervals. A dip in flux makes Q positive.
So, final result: 1.7 Angstrom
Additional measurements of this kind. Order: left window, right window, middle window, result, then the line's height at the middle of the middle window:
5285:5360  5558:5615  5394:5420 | 1.0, 14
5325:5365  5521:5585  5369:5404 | 1.1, 13.9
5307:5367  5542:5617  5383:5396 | 0.6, 14.1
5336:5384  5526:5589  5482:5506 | -0.2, 14.2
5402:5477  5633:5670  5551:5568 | -0.6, 14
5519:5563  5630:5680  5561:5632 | 1.3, 14.3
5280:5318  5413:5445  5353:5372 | -0.2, 13.9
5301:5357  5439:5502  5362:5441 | 2.4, 14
